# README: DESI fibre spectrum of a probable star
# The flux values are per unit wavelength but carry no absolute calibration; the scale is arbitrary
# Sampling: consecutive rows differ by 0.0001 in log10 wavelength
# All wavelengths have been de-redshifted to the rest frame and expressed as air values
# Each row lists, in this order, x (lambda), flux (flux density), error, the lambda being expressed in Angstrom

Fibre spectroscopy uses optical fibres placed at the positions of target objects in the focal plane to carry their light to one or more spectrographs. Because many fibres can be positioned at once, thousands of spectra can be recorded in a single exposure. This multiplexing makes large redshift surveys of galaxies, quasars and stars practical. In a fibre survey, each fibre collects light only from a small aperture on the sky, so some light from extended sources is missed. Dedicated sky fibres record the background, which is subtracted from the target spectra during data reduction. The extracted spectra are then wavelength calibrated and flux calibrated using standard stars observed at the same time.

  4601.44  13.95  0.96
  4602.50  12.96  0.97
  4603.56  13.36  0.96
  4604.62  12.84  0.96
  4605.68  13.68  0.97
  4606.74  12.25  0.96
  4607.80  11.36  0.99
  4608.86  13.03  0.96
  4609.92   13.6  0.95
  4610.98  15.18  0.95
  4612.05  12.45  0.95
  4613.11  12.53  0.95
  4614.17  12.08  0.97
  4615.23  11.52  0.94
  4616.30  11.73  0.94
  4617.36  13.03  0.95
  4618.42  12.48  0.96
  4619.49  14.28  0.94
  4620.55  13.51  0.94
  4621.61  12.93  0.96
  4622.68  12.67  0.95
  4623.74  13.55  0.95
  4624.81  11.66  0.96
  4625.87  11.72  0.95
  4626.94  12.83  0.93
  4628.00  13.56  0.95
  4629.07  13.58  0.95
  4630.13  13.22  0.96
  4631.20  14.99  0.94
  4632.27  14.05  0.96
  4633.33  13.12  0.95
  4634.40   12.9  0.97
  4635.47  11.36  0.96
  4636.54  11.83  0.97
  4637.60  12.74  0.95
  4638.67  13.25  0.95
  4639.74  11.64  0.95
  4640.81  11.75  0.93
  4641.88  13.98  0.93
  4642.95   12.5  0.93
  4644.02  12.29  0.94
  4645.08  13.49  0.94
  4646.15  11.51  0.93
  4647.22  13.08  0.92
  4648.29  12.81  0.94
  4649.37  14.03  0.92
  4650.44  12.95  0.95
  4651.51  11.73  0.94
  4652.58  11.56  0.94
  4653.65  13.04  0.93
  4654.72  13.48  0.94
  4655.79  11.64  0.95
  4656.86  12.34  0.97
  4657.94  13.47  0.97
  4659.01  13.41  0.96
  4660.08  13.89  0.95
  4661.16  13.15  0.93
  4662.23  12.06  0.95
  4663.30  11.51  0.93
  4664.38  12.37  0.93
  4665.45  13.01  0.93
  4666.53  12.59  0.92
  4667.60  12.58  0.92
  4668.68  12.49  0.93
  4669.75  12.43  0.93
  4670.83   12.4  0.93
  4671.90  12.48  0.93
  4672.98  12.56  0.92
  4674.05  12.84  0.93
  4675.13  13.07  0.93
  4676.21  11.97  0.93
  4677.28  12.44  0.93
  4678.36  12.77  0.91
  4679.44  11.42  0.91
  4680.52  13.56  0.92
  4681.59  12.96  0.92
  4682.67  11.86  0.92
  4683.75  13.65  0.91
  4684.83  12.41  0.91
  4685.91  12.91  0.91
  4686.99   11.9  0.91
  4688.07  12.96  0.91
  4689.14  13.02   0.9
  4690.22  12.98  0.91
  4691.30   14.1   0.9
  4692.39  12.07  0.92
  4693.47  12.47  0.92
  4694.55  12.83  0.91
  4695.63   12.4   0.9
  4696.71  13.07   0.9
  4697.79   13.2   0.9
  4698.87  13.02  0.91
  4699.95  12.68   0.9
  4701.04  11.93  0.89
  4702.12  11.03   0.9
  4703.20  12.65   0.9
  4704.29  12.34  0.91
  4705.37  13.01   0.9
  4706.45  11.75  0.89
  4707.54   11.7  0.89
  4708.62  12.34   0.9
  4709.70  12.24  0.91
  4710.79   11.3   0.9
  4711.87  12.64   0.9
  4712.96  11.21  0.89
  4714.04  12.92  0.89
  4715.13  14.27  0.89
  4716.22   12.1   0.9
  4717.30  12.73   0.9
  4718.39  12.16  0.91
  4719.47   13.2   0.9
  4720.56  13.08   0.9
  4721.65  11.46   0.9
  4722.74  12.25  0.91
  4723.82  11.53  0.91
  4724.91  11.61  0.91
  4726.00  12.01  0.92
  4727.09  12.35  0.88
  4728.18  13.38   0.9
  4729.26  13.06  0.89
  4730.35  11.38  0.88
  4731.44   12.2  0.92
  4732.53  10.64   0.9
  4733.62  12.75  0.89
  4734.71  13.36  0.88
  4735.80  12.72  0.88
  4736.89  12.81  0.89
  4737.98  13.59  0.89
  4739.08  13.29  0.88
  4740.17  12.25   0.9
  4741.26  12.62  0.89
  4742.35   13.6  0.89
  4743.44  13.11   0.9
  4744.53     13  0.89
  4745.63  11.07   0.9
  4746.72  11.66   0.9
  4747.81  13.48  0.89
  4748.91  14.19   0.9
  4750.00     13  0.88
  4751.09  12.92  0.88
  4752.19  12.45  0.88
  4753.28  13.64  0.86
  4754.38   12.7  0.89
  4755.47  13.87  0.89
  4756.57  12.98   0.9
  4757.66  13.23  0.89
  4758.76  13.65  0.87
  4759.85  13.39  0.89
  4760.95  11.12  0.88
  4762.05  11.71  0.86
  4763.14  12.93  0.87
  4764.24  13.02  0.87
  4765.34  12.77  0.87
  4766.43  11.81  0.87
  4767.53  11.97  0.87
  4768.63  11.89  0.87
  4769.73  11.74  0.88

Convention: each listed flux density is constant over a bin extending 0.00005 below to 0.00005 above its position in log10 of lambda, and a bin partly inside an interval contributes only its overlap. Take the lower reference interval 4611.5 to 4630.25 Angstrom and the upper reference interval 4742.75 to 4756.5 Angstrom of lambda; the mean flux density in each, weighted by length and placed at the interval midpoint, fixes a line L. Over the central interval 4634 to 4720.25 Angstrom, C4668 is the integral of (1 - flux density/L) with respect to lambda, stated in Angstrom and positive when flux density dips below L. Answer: 1.60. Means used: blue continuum 12.7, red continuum 12.9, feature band 12.6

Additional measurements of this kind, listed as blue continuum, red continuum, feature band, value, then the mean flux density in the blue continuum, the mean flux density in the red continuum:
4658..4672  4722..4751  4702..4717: 0.4 Angstrom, 12.7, 12.6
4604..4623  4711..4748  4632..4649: 0.2 Angstrom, 12.8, 12.5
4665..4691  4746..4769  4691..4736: 1.1 Angstrom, 12.6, 12.8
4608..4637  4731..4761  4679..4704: 0.4 Angstrom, 12.9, 12.9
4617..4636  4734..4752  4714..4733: 0.9 Angstrom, 13.1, 12.9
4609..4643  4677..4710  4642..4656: 0.1 Angstrom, 12.9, 12.6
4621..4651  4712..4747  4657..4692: 0.0 Angstrom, 12.9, 12.5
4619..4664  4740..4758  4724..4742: 0.6 Angstrom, 12.8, 12.9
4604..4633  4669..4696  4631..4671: 0.4 Angstrom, 13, 12.7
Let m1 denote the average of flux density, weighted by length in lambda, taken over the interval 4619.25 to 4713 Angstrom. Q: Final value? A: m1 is 12.7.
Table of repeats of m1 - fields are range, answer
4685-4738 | 12.5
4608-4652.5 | 12.8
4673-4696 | 12.7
